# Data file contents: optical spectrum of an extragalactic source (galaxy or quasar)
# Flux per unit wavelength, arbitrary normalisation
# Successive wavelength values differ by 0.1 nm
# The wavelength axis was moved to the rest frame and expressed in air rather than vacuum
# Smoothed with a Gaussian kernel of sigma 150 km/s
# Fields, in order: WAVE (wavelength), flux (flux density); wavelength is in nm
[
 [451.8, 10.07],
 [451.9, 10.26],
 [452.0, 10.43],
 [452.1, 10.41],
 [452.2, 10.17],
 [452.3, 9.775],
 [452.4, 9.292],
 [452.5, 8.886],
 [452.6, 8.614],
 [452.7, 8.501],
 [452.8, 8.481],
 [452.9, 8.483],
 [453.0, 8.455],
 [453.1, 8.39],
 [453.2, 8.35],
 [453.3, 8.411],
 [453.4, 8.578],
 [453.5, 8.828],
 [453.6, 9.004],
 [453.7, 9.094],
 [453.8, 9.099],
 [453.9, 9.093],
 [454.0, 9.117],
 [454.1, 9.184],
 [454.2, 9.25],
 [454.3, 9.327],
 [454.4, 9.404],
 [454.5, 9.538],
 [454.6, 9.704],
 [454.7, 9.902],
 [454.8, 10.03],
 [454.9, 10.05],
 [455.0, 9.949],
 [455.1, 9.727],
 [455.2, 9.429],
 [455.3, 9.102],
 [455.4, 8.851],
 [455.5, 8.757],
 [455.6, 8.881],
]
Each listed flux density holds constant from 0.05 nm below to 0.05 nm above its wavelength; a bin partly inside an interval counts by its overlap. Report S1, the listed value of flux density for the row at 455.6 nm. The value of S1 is 8.881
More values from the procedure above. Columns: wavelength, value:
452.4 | 9.292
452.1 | 10.41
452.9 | 8.483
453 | 8.455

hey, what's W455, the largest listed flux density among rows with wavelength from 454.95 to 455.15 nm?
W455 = 9.949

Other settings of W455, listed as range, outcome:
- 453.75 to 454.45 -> 9.404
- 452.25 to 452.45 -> 9.775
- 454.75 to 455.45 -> 10.05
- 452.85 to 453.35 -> 8.483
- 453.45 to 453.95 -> 9.099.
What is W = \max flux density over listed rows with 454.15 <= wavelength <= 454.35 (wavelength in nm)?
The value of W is 9.327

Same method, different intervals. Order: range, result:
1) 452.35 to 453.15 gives 9.292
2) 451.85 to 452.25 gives 10.43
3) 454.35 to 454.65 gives 9.704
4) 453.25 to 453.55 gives 8.828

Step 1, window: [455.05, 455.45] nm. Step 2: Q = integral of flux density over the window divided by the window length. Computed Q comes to 9.28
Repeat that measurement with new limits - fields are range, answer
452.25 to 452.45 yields 9.53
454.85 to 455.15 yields 9.91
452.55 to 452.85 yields 8.53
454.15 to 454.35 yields 9.29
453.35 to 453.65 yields 8.8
